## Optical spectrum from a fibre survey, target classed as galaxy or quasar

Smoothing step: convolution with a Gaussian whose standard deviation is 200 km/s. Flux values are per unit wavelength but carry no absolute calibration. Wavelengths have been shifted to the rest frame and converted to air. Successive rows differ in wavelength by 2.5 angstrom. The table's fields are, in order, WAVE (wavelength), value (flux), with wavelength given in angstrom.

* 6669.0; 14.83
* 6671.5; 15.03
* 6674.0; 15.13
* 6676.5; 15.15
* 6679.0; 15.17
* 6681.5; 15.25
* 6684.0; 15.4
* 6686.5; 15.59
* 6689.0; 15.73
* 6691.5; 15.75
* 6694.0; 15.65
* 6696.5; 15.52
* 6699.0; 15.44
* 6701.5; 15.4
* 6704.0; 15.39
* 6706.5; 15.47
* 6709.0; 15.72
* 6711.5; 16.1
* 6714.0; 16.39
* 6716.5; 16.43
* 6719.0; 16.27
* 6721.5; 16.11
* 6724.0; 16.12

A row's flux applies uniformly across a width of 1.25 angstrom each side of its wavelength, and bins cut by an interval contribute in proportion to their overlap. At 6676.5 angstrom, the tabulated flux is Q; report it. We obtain 15.15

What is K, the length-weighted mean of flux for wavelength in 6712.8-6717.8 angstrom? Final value 16.4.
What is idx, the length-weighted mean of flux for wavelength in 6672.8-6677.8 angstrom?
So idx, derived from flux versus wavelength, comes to 15.1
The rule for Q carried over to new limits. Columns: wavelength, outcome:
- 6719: 16.27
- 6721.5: 16.11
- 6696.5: 15.52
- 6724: 16.12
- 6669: 14.83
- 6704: 15.39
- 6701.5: 15.4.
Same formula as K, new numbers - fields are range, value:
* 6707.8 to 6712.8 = 15.9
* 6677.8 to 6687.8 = 15.4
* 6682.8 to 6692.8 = 15.6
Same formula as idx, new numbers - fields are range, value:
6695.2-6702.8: 15.5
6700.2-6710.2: 15.5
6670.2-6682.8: 15.1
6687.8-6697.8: 15.7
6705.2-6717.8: 16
